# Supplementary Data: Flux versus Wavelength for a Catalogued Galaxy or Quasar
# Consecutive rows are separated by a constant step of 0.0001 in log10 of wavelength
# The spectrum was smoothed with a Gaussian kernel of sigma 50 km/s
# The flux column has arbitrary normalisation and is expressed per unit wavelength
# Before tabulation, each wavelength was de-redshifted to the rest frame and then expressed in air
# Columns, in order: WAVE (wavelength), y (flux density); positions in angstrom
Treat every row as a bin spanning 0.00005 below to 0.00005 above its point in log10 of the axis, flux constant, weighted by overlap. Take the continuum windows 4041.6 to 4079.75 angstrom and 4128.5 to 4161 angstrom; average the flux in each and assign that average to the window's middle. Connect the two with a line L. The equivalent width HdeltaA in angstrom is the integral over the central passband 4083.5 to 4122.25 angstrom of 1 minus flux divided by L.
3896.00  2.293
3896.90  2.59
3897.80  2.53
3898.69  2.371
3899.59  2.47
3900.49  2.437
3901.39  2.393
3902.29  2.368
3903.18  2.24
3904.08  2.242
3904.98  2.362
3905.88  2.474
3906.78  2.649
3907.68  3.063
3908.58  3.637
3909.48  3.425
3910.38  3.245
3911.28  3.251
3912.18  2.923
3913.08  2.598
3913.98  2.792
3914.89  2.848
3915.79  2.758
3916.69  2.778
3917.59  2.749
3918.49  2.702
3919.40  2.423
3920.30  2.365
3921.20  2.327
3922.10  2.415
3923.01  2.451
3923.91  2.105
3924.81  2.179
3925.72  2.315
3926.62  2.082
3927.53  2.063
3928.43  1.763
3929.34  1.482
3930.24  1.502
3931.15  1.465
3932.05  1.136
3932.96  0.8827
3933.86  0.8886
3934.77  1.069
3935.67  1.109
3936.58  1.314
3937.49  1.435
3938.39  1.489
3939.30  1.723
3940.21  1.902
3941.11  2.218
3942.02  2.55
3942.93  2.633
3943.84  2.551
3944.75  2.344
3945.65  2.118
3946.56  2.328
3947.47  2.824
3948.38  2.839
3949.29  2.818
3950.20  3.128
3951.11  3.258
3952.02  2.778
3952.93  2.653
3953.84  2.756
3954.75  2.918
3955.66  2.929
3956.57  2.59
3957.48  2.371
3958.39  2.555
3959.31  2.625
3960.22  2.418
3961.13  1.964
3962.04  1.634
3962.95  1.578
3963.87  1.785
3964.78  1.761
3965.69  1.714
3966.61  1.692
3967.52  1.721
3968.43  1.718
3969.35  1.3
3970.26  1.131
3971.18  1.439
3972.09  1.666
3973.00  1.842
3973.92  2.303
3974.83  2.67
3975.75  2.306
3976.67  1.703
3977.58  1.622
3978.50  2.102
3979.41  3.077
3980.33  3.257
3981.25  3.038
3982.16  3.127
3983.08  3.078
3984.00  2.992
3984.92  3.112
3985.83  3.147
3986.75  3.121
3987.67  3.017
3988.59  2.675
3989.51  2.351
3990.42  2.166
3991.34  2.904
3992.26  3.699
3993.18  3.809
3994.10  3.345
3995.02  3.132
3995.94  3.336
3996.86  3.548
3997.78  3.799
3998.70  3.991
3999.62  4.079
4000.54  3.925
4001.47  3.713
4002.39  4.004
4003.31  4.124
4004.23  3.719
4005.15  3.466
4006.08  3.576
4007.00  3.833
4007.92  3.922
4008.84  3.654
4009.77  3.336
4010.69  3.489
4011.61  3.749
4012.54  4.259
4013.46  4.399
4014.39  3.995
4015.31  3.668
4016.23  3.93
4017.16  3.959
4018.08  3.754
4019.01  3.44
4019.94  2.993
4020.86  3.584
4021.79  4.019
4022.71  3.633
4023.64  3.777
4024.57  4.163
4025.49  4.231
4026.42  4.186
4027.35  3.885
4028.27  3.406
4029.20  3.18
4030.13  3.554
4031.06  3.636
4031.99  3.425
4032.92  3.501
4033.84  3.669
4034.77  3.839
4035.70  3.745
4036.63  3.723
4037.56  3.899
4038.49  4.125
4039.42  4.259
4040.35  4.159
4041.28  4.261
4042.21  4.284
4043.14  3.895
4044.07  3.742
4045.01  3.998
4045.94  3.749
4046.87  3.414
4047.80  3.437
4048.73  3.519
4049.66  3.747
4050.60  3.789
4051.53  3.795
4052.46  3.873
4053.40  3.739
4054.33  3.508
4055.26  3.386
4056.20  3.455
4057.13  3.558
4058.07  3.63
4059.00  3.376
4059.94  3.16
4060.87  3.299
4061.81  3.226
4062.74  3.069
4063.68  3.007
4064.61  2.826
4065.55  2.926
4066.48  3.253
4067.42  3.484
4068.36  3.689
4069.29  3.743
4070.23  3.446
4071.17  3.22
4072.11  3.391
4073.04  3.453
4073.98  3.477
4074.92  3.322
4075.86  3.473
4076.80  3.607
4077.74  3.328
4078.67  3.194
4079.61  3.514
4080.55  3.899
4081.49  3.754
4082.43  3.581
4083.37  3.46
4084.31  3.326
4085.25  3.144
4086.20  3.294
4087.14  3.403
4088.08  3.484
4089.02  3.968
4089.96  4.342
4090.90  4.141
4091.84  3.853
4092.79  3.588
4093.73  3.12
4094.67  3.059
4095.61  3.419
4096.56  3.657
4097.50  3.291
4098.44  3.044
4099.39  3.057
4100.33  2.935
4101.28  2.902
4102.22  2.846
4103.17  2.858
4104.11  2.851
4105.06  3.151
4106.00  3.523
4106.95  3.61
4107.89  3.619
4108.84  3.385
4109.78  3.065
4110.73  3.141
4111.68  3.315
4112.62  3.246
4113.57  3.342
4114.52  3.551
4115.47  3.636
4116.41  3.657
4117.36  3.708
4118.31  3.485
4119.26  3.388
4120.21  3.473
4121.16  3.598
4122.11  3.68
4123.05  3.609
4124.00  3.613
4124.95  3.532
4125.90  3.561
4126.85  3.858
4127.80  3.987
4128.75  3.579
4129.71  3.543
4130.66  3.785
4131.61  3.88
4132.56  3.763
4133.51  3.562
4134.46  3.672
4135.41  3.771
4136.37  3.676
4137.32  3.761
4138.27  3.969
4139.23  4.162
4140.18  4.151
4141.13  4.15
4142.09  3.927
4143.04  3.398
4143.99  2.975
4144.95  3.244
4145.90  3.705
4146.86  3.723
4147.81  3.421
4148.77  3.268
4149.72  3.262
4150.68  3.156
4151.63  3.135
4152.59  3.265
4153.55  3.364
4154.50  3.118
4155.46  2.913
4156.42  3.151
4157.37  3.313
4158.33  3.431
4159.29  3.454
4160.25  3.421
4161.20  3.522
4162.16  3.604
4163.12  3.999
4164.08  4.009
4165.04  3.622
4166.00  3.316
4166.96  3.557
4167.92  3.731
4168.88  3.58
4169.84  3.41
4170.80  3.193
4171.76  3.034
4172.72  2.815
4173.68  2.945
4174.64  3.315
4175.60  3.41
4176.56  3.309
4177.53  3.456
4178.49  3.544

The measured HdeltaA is 1.31 angstrom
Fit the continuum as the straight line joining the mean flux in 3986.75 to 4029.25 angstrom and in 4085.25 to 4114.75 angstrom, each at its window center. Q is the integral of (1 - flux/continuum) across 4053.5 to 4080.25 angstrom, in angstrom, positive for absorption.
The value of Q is 0.6 angstrom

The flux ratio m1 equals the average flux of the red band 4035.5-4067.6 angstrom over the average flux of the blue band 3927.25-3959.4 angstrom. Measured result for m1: 1.69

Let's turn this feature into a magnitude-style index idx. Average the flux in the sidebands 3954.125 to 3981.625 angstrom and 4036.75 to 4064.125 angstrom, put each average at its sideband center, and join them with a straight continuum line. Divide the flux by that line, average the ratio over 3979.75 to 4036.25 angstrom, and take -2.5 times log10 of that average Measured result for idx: -0.24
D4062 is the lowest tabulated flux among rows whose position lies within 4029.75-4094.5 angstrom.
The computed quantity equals 2.826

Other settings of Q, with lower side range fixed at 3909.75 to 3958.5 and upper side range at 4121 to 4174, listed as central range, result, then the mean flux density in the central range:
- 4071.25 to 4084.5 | -1.5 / 3.48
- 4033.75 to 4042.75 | -3.4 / 4.01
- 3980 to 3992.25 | -1.7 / 2.95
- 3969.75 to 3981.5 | 1.8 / 2.15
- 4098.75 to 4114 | 0.6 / 3.18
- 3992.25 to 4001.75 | -3.6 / 3.67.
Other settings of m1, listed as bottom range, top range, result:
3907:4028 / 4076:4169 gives 1.27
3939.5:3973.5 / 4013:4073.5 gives 1.63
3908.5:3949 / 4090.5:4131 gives 1.55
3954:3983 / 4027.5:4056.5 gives 1.73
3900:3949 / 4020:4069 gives 1.61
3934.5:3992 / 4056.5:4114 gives 1.46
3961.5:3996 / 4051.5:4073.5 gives 1.40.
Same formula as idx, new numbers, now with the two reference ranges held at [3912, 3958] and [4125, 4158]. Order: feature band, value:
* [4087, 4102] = -0.06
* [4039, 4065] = -0.21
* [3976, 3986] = -0.08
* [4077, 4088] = -0.09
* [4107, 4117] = -0.01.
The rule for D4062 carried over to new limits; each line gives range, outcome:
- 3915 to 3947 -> 0.8827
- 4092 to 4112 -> 2.846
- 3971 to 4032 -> 1.439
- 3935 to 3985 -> 1.109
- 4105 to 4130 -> 3.065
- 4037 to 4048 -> 3.414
